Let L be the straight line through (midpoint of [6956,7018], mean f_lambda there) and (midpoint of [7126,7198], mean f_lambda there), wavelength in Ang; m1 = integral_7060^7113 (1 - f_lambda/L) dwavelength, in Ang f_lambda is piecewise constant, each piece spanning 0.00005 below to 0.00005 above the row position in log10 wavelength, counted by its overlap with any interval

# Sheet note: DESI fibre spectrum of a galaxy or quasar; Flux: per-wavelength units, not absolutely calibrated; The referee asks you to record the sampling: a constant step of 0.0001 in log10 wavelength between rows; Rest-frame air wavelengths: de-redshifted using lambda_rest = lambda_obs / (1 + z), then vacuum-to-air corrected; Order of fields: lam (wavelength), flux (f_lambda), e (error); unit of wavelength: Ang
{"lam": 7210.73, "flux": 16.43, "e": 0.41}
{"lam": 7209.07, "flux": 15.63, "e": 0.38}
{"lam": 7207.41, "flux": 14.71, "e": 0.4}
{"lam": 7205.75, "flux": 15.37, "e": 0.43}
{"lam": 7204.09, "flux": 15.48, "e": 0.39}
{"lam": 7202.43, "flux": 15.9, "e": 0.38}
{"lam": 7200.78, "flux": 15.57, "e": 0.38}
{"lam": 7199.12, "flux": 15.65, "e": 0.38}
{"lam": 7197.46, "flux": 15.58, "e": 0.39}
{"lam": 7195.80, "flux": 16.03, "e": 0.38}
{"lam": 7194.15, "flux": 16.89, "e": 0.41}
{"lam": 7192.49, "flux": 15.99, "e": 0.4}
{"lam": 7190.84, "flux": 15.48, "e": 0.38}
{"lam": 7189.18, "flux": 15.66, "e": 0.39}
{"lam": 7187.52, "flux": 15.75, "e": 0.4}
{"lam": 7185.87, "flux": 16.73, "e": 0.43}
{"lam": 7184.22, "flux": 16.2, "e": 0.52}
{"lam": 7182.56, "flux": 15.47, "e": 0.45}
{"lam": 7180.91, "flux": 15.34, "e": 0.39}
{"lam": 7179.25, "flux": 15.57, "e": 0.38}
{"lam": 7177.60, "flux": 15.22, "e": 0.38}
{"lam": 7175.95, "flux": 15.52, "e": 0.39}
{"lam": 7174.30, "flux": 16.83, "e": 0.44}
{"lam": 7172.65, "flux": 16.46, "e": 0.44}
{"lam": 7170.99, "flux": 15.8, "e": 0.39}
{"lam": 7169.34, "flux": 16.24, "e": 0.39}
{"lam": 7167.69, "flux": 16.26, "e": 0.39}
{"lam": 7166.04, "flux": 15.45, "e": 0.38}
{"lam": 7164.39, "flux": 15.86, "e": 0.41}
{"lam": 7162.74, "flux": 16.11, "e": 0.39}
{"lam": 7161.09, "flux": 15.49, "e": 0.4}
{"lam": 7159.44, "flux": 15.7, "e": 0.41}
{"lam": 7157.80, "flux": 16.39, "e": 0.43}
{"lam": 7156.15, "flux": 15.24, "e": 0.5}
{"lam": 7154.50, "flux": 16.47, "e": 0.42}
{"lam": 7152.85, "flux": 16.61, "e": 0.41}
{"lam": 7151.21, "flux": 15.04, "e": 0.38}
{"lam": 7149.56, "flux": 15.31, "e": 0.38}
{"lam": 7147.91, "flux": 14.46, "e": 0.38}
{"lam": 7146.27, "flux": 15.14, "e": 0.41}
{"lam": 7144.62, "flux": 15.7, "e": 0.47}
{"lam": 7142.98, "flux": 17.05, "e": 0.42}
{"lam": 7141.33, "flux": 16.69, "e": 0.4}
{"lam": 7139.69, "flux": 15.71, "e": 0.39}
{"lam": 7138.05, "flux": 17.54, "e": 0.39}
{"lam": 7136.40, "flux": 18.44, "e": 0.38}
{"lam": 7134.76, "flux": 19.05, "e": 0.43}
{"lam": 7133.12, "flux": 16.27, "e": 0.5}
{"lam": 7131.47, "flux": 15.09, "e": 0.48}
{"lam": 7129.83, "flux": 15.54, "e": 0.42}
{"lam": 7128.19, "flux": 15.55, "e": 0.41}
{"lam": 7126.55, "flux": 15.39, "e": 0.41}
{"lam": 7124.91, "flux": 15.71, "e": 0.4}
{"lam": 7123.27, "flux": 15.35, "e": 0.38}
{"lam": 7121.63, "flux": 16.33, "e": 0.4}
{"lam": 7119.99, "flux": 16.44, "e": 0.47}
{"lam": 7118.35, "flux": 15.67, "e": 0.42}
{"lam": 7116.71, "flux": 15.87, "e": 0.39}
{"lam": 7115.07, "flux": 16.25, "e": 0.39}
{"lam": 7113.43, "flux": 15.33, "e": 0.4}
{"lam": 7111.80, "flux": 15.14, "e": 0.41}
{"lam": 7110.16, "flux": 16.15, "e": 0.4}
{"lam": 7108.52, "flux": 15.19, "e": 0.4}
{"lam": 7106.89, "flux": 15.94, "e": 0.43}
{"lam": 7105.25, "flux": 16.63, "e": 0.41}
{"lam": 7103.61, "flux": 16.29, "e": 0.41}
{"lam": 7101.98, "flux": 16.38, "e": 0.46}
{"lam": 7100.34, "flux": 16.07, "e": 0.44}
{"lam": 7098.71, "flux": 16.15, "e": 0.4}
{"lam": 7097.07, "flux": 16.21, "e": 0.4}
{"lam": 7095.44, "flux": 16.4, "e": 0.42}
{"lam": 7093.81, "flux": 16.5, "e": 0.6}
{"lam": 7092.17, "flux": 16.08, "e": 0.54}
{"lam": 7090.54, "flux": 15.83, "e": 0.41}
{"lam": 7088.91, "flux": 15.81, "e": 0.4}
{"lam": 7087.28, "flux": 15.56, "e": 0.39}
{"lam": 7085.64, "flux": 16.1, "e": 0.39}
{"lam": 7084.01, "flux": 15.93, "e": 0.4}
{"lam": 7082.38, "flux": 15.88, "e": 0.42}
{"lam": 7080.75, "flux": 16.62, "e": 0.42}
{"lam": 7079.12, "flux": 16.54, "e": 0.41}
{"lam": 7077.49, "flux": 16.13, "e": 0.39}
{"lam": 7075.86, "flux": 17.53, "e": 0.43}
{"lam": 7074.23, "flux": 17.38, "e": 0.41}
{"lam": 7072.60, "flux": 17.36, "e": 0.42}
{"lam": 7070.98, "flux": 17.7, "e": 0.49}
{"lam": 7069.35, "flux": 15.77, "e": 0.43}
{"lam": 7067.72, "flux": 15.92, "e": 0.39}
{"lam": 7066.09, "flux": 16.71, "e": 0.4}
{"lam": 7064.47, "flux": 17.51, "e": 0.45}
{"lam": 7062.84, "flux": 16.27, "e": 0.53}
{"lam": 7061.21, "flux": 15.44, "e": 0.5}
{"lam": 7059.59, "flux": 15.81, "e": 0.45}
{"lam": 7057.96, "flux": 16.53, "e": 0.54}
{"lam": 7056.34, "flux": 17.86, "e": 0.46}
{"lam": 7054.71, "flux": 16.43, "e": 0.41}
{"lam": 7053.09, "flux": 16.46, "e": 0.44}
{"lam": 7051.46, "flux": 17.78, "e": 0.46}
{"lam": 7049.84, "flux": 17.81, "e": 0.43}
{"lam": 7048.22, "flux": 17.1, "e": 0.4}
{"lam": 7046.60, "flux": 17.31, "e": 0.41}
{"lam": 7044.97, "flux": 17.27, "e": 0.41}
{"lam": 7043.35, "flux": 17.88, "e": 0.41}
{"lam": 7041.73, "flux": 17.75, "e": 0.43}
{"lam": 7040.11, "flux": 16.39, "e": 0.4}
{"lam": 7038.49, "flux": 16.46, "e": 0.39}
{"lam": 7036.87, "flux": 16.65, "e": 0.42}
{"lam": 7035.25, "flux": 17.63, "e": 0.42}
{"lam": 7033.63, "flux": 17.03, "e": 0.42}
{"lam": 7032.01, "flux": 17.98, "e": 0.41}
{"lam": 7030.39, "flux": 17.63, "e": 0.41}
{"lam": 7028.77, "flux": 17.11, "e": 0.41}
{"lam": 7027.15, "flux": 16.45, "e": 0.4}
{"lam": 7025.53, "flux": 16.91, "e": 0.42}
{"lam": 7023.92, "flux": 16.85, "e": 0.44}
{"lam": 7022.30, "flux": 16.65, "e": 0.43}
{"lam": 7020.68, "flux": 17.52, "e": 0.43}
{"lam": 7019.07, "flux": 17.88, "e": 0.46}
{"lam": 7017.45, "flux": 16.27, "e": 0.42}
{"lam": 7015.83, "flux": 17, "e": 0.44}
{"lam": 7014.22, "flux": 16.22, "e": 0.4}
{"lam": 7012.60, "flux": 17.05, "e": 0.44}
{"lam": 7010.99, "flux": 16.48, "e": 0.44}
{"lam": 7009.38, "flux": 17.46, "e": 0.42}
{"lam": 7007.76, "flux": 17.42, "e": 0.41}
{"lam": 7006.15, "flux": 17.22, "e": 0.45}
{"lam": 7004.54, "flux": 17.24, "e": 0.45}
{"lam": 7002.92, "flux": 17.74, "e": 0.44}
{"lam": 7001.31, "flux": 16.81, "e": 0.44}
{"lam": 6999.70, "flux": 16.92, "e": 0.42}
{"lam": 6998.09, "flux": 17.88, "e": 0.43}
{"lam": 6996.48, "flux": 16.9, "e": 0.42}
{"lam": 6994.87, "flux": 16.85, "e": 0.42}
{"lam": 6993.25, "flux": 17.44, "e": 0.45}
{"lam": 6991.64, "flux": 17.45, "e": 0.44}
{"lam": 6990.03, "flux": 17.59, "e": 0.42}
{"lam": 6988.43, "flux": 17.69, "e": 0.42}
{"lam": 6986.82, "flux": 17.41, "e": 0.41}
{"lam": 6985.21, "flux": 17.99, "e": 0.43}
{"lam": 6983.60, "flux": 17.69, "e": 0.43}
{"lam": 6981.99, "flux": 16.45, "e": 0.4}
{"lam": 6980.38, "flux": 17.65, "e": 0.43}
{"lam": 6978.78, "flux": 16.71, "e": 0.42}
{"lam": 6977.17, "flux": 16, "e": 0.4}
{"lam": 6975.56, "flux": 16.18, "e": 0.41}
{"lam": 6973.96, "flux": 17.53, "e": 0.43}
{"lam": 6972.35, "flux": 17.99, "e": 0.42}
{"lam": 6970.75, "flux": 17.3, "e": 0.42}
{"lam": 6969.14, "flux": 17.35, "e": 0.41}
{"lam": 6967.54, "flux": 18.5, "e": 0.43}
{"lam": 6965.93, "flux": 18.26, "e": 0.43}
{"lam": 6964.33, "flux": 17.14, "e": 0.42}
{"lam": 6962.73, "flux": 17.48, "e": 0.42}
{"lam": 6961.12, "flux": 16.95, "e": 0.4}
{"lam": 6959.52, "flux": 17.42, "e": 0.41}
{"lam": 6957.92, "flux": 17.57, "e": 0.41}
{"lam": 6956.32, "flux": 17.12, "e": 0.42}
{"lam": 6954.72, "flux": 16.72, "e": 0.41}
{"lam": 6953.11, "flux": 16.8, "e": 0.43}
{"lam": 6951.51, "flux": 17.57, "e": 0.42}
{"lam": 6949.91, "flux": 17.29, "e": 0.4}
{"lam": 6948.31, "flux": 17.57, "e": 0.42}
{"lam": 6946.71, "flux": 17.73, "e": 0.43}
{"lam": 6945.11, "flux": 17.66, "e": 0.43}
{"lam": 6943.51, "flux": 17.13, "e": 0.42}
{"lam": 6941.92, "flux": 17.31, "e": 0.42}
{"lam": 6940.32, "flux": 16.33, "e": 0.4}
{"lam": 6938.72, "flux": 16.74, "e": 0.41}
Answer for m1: 0.9 Ang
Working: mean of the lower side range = 17.2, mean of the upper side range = 16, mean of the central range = 16.3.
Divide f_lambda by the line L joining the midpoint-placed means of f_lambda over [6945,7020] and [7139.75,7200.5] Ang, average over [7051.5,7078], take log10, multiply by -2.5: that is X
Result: -0.004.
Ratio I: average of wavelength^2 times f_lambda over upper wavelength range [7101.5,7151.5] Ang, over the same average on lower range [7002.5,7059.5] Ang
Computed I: 0.96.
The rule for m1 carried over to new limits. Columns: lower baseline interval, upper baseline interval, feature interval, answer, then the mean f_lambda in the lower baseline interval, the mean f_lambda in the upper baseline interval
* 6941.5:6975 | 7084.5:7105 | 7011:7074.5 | -1.3 Ang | 17.4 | 16.1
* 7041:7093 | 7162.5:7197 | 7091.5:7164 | 1.1 Ang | 16.7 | 15.9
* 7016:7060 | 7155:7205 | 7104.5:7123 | 0.6 Ang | 17.1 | 15.9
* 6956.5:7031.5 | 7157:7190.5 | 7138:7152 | 0.3 Ang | 17.2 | 15.9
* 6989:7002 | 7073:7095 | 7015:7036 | -0.3 Ang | 17.2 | 16.3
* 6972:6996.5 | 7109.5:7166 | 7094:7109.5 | 0.1 Ang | 17.2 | 16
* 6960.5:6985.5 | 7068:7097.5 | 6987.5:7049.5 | -0.9 Ang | 17.3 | 16.4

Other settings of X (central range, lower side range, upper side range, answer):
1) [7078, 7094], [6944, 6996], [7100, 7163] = 0.02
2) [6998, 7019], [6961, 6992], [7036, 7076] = 0.01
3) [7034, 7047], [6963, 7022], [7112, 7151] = -0.02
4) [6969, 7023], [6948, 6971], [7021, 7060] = 0.01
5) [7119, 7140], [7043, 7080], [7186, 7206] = 0.00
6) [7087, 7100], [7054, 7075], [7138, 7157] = 0.02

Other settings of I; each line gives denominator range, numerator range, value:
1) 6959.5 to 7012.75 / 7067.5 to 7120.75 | 0.97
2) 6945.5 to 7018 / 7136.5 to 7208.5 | 0.97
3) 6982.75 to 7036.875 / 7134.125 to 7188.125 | 0.97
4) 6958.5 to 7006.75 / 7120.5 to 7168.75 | 0.97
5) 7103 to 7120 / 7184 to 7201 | 1.03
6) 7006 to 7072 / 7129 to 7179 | 0.98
